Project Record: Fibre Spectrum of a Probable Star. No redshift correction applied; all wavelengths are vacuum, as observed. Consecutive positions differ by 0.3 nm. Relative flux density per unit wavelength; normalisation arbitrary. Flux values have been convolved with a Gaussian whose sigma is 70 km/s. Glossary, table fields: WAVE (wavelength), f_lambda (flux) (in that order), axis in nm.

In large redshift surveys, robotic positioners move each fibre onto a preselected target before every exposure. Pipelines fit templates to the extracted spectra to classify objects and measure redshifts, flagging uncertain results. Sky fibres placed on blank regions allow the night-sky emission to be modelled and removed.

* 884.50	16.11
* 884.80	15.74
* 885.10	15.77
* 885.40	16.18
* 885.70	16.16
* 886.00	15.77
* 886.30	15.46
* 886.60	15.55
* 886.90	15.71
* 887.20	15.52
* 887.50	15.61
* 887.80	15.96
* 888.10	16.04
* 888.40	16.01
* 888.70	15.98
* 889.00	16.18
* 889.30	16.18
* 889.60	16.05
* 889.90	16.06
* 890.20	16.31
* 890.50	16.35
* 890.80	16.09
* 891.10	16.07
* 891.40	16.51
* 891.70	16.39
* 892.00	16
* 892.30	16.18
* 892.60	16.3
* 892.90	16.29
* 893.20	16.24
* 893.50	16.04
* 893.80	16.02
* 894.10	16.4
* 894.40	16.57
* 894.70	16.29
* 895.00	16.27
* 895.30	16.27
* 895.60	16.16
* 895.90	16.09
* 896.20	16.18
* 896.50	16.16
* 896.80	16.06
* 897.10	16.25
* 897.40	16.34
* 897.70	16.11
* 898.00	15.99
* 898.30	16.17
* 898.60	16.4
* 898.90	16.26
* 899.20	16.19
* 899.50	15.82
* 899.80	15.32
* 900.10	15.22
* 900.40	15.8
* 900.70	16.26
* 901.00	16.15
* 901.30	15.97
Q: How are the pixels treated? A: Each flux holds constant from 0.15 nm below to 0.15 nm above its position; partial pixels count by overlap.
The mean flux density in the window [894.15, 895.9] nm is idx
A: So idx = 16.3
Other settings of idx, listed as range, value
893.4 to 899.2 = 16.2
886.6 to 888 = 15.7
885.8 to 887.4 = 15.6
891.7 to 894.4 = 16.2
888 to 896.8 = 16.2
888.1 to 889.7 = 16.1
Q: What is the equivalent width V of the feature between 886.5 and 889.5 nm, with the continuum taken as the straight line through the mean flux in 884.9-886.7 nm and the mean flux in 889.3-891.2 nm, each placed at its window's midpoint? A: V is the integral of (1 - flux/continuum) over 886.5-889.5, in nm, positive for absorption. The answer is 0.02 nm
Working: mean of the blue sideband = 15.8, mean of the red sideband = 16.2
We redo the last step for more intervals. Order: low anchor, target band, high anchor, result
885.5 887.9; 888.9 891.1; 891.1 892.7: -0.015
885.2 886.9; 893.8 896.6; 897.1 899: -0.024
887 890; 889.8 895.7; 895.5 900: -0.084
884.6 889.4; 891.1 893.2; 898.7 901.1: -0.052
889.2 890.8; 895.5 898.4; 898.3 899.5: 0.010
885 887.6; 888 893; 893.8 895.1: -0.037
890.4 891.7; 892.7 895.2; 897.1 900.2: -0.015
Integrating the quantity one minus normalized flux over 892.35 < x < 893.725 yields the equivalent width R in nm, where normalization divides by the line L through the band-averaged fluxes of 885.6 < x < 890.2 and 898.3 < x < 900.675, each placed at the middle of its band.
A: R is -0.03 nm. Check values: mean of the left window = 15.9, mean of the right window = 15.9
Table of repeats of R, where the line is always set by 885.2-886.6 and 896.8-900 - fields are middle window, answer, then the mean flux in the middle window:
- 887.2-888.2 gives 0.005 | 15.8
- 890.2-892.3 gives -0.038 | 16.2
